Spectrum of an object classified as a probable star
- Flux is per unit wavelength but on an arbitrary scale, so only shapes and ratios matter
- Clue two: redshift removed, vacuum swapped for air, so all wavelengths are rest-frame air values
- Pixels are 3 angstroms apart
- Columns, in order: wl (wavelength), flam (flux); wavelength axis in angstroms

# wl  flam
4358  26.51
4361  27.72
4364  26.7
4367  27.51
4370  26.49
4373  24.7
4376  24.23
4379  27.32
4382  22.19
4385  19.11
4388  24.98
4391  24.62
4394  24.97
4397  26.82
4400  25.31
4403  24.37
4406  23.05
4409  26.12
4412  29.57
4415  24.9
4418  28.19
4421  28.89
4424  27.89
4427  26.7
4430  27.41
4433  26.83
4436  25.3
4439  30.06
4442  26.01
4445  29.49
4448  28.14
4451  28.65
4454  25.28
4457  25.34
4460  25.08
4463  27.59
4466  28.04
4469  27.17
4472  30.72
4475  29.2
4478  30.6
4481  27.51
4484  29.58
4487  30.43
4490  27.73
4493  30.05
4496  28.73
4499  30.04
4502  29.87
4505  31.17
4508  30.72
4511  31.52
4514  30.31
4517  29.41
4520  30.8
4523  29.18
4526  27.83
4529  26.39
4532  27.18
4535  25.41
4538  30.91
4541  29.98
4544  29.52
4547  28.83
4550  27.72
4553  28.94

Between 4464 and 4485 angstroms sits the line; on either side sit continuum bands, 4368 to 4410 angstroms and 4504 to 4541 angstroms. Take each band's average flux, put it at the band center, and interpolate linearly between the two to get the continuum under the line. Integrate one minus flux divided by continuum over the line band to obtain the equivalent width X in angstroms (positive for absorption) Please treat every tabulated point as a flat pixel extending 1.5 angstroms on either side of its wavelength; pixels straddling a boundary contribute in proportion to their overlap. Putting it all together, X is -1.0 angstroms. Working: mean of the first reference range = 24.6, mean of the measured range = 28.9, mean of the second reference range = 29.2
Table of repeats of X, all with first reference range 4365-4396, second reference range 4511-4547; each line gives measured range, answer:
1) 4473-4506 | -2.1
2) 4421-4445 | -1.1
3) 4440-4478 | -1.1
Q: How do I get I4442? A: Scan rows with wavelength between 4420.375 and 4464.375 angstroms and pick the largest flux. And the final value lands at 30.06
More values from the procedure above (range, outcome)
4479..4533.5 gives 31.52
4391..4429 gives 29.57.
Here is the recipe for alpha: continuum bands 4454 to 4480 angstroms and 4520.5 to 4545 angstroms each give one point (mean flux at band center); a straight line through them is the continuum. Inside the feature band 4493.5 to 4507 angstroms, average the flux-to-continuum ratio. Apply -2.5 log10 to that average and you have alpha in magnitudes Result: -0.071 mag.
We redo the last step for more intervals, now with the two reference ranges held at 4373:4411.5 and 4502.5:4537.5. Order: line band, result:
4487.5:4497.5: -0.03 mag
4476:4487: -0.06 mag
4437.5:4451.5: -0.08 mag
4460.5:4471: -0.01 mag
